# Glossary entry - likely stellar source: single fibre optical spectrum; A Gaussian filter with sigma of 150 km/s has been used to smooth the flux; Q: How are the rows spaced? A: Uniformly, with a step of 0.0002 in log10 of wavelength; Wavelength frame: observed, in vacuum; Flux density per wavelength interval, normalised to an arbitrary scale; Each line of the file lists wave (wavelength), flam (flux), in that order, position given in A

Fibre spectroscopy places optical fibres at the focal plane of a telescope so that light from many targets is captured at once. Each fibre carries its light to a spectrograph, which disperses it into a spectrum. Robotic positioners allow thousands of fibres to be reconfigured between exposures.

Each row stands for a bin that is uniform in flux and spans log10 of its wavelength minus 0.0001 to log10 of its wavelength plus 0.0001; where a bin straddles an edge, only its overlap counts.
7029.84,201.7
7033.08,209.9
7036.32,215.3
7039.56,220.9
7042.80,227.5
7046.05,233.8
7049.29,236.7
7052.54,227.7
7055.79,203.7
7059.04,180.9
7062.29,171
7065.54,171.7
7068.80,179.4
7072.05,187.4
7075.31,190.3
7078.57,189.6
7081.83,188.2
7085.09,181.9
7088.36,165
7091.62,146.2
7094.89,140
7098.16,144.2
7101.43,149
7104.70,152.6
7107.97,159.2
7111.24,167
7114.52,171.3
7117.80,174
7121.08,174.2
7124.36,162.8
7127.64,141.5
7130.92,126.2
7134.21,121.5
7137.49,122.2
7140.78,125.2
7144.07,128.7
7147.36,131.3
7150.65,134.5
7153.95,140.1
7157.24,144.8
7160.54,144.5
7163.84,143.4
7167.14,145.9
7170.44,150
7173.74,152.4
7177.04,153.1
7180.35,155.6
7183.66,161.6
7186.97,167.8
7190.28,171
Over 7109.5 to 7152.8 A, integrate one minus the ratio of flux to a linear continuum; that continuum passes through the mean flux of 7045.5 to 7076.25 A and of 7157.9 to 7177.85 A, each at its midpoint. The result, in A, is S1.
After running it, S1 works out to 5.41 A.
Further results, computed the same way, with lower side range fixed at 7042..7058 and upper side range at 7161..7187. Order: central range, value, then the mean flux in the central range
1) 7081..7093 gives 2.0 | 170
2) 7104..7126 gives 2.4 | 166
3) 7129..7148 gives 5.2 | 126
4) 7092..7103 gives 2.9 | 145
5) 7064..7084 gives 2.4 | 184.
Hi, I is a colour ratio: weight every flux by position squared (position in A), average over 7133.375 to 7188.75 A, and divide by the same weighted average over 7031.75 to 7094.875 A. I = 0.8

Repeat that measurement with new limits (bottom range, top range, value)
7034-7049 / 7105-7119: 0.75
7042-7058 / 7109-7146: 0.67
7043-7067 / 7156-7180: 0.75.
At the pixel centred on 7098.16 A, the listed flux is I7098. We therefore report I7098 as 144.2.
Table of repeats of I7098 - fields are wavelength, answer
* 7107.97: 159.2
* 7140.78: 125.2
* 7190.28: 171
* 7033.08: 209.9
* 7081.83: 188.2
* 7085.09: 181.9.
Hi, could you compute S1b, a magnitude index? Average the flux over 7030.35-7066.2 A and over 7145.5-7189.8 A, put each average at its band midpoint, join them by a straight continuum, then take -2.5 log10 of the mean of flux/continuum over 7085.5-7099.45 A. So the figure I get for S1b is 0.23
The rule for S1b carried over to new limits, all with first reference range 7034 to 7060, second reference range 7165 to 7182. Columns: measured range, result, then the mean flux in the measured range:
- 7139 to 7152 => 0.268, 130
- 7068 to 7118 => 0.163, 167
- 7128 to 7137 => 0.344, 126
